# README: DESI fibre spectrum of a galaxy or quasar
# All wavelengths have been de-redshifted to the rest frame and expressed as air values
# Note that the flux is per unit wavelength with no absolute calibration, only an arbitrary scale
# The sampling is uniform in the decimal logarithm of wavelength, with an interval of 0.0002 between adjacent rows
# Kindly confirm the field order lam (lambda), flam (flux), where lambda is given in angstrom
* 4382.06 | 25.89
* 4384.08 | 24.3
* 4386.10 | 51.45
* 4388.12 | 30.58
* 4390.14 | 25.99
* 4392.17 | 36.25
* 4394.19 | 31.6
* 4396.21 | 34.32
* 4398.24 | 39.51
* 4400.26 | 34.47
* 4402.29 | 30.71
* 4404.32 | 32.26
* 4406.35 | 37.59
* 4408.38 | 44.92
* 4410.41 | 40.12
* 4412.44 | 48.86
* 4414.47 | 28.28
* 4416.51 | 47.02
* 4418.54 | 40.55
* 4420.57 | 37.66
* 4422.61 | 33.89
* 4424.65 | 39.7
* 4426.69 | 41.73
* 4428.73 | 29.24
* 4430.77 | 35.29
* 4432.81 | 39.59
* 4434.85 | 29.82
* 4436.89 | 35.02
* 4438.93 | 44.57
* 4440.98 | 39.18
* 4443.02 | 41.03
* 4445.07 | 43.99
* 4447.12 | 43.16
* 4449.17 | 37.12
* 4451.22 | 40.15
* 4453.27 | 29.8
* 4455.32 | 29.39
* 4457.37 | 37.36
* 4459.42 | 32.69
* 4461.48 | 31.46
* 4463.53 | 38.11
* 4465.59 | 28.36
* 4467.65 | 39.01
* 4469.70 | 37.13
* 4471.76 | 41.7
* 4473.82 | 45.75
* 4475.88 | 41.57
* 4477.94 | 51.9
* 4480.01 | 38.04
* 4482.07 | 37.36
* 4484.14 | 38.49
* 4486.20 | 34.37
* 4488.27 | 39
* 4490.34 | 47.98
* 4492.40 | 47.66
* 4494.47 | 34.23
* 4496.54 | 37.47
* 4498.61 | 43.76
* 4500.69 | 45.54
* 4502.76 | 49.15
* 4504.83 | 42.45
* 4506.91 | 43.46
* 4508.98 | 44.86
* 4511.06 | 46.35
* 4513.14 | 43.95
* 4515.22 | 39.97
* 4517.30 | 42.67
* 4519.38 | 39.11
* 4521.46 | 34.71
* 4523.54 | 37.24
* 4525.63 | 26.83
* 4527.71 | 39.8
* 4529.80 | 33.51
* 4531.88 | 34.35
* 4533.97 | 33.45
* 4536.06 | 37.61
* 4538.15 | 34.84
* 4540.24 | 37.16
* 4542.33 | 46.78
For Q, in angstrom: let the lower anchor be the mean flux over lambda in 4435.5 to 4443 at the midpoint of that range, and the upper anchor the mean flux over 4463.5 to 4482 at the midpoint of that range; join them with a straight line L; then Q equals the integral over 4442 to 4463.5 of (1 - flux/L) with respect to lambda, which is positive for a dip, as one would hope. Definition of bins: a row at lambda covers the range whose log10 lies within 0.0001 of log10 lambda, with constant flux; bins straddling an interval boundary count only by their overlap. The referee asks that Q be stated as 1.6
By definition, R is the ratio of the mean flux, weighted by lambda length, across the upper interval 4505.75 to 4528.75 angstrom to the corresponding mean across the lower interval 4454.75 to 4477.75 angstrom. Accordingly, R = 1.07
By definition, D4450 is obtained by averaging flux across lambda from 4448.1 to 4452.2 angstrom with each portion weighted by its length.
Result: 38.6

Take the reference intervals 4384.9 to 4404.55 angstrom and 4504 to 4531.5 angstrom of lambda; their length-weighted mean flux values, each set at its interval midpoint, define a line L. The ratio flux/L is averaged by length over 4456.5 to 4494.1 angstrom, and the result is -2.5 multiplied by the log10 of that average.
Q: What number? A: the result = -0.04 mag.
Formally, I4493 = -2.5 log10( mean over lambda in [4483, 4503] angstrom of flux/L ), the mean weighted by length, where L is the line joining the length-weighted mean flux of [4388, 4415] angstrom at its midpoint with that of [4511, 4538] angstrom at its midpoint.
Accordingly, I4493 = -0.128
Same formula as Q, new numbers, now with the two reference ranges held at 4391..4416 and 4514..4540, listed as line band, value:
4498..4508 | -2.4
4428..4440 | 0.3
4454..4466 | 1.1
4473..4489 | -1.9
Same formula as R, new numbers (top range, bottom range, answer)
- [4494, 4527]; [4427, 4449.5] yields 1.07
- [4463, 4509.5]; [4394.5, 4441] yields 1.10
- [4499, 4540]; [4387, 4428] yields 1.07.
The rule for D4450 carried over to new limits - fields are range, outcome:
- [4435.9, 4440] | 39.8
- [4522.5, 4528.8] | 34.6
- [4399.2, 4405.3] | 32.5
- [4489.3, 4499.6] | 42.2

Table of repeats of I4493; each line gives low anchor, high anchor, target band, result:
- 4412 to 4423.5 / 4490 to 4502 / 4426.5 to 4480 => 0.079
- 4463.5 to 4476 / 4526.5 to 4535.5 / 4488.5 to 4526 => -0.142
